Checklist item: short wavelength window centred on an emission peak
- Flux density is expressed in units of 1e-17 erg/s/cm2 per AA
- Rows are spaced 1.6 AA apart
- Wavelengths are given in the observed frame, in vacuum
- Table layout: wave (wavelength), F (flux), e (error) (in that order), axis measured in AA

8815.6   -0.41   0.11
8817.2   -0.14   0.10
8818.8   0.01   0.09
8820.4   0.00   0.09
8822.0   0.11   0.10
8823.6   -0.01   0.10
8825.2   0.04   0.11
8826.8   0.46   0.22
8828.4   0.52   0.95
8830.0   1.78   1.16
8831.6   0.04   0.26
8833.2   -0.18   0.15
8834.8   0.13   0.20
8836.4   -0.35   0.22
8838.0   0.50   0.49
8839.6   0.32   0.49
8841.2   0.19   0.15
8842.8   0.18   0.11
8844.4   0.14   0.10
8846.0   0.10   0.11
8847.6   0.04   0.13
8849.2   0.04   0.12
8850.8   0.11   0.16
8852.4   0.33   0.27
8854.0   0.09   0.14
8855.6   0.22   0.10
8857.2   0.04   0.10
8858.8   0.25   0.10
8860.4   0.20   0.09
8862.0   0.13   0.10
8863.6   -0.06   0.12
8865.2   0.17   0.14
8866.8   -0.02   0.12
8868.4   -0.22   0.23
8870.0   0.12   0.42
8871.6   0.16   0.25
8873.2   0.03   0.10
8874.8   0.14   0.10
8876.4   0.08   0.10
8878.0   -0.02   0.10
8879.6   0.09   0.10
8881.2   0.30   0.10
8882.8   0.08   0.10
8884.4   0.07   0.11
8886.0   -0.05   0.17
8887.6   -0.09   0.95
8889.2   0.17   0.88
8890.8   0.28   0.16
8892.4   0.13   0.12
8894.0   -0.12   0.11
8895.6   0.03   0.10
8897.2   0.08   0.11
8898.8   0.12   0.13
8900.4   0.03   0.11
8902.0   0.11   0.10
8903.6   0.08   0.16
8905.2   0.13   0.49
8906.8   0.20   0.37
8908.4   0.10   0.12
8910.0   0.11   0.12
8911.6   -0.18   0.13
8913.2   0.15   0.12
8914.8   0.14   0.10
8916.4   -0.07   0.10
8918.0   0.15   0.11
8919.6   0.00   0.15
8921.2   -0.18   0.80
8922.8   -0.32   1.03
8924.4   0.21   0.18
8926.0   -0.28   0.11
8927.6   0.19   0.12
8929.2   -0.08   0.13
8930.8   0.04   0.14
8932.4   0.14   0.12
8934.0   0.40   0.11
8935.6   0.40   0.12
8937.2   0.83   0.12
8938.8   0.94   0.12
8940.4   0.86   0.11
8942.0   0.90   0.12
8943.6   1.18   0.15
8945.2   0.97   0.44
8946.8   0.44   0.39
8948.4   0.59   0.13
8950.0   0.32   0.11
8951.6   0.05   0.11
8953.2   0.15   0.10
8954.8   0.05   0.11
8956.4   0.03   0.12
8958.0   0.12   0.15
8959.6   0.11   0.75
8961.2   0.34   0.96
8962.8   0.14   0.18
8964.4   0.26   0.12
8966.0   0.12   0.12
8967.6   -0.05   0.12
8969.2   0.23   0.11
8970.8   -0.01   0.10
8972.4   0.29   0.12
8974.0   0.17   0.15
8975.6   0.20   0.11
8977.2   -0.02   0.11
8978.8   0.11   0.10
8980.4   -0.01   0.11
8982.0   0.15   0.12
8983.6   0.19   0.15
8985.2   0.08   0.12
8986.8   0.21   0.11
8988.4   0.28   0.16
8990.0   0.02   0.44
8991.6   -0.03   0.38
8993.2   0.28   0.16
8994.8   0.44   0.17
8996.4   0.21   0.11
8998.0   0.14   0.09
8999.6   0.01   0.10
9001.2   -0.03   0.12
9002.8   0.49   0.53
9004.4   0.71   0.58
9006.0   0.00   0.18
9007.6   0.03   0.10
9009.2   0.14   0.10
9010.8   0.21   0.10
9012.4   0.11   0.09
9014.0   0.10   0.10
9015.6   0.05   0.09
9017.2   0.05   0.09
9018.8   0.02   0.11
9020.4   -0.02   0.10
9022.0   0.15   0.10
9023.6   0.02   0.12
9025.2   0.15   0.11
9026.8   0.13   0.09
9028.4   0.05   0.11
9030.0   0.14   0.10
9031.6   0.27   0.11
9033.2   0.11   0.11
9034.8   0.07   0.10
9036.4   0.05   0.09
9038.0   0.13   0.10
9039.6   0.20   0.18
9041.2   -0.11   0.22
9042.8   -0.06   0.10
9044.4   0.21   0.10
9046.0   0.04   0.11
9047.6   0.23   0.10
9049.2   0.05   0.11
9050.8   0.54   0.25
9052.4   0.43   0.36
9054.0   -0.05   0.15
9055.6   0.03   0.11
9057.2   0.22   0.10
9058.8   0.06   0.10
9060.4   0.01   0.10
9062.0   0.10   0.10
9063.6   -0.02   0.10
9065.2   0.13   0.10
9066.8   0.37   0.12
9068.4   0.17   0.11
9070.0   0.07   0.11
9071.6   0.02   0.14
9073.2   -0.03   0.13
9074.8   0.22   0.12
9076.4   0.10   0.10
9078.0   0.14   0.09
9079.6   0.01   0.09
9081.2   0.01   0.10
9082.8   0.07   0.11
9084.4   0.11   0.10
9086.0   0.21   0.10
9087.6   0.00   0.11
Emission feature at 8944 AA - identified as [O II]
